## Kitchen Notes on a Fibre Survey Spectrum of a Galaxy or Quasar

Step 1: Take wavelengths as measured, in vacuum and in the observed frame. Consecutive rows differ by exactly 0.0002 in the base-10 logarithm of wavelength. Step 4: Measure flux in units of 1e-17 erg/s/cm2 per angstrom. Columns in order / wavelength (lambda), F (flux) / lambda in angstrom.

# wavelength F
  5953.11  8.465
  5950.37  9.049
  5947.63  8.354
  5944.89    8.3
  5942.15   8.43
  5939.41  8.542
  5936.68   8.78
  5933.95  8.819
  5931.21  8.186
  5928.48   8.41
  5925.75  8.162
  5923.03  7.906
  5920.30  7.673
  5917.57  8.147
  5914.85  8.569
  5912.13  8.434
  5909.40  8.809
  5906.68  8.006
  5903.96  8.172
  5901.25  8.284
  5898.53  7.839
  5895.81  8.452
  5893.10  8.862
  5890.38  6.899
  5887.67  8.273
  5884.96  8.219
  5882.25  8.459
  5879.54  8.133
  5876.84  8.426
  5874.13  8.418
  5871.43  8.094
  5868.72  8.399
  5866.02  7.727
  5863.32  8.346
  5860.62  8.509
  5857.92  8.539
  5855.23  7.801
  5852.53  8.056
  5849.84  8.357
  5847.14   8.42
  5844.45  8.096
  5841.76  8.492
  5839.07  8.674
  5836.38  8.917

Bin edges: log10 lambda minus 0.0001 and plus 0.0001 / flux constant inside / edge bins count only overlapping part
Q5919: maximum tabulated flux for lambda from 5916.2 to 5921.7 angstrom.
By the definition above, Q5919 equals 8.147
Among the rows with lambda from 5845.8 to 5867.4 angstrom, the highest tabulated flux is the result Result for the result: 8.539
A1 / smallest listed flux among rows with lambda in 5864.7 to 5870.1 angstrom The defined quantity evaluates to 7.727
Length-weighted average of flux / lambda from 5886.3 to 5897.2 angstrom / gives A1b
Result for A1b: 8.12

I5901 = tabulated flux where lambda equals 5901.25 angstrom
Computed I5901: 8.284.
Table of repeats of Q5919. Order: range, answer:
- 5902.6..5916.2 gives 8.809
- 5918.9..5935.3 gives 8.819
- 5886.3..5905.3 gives 8.862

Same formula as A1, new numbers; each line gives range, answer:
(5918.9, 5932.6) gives 7.673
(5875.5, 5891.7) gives 6.899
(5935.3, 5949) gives 8.3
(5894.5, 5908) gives 7.839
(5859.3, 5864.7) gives 8.346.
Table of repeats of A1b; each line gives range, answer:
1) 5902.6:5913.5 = 8.36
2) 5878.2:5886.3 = 8.27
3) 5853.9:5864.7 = 8.3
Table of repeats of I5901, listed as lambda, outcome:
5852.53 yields 8.056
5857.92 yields 8.539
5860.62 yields 8.509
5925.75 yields 8.162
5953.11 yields 8.465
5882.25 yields 8.459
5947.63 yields 8.354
